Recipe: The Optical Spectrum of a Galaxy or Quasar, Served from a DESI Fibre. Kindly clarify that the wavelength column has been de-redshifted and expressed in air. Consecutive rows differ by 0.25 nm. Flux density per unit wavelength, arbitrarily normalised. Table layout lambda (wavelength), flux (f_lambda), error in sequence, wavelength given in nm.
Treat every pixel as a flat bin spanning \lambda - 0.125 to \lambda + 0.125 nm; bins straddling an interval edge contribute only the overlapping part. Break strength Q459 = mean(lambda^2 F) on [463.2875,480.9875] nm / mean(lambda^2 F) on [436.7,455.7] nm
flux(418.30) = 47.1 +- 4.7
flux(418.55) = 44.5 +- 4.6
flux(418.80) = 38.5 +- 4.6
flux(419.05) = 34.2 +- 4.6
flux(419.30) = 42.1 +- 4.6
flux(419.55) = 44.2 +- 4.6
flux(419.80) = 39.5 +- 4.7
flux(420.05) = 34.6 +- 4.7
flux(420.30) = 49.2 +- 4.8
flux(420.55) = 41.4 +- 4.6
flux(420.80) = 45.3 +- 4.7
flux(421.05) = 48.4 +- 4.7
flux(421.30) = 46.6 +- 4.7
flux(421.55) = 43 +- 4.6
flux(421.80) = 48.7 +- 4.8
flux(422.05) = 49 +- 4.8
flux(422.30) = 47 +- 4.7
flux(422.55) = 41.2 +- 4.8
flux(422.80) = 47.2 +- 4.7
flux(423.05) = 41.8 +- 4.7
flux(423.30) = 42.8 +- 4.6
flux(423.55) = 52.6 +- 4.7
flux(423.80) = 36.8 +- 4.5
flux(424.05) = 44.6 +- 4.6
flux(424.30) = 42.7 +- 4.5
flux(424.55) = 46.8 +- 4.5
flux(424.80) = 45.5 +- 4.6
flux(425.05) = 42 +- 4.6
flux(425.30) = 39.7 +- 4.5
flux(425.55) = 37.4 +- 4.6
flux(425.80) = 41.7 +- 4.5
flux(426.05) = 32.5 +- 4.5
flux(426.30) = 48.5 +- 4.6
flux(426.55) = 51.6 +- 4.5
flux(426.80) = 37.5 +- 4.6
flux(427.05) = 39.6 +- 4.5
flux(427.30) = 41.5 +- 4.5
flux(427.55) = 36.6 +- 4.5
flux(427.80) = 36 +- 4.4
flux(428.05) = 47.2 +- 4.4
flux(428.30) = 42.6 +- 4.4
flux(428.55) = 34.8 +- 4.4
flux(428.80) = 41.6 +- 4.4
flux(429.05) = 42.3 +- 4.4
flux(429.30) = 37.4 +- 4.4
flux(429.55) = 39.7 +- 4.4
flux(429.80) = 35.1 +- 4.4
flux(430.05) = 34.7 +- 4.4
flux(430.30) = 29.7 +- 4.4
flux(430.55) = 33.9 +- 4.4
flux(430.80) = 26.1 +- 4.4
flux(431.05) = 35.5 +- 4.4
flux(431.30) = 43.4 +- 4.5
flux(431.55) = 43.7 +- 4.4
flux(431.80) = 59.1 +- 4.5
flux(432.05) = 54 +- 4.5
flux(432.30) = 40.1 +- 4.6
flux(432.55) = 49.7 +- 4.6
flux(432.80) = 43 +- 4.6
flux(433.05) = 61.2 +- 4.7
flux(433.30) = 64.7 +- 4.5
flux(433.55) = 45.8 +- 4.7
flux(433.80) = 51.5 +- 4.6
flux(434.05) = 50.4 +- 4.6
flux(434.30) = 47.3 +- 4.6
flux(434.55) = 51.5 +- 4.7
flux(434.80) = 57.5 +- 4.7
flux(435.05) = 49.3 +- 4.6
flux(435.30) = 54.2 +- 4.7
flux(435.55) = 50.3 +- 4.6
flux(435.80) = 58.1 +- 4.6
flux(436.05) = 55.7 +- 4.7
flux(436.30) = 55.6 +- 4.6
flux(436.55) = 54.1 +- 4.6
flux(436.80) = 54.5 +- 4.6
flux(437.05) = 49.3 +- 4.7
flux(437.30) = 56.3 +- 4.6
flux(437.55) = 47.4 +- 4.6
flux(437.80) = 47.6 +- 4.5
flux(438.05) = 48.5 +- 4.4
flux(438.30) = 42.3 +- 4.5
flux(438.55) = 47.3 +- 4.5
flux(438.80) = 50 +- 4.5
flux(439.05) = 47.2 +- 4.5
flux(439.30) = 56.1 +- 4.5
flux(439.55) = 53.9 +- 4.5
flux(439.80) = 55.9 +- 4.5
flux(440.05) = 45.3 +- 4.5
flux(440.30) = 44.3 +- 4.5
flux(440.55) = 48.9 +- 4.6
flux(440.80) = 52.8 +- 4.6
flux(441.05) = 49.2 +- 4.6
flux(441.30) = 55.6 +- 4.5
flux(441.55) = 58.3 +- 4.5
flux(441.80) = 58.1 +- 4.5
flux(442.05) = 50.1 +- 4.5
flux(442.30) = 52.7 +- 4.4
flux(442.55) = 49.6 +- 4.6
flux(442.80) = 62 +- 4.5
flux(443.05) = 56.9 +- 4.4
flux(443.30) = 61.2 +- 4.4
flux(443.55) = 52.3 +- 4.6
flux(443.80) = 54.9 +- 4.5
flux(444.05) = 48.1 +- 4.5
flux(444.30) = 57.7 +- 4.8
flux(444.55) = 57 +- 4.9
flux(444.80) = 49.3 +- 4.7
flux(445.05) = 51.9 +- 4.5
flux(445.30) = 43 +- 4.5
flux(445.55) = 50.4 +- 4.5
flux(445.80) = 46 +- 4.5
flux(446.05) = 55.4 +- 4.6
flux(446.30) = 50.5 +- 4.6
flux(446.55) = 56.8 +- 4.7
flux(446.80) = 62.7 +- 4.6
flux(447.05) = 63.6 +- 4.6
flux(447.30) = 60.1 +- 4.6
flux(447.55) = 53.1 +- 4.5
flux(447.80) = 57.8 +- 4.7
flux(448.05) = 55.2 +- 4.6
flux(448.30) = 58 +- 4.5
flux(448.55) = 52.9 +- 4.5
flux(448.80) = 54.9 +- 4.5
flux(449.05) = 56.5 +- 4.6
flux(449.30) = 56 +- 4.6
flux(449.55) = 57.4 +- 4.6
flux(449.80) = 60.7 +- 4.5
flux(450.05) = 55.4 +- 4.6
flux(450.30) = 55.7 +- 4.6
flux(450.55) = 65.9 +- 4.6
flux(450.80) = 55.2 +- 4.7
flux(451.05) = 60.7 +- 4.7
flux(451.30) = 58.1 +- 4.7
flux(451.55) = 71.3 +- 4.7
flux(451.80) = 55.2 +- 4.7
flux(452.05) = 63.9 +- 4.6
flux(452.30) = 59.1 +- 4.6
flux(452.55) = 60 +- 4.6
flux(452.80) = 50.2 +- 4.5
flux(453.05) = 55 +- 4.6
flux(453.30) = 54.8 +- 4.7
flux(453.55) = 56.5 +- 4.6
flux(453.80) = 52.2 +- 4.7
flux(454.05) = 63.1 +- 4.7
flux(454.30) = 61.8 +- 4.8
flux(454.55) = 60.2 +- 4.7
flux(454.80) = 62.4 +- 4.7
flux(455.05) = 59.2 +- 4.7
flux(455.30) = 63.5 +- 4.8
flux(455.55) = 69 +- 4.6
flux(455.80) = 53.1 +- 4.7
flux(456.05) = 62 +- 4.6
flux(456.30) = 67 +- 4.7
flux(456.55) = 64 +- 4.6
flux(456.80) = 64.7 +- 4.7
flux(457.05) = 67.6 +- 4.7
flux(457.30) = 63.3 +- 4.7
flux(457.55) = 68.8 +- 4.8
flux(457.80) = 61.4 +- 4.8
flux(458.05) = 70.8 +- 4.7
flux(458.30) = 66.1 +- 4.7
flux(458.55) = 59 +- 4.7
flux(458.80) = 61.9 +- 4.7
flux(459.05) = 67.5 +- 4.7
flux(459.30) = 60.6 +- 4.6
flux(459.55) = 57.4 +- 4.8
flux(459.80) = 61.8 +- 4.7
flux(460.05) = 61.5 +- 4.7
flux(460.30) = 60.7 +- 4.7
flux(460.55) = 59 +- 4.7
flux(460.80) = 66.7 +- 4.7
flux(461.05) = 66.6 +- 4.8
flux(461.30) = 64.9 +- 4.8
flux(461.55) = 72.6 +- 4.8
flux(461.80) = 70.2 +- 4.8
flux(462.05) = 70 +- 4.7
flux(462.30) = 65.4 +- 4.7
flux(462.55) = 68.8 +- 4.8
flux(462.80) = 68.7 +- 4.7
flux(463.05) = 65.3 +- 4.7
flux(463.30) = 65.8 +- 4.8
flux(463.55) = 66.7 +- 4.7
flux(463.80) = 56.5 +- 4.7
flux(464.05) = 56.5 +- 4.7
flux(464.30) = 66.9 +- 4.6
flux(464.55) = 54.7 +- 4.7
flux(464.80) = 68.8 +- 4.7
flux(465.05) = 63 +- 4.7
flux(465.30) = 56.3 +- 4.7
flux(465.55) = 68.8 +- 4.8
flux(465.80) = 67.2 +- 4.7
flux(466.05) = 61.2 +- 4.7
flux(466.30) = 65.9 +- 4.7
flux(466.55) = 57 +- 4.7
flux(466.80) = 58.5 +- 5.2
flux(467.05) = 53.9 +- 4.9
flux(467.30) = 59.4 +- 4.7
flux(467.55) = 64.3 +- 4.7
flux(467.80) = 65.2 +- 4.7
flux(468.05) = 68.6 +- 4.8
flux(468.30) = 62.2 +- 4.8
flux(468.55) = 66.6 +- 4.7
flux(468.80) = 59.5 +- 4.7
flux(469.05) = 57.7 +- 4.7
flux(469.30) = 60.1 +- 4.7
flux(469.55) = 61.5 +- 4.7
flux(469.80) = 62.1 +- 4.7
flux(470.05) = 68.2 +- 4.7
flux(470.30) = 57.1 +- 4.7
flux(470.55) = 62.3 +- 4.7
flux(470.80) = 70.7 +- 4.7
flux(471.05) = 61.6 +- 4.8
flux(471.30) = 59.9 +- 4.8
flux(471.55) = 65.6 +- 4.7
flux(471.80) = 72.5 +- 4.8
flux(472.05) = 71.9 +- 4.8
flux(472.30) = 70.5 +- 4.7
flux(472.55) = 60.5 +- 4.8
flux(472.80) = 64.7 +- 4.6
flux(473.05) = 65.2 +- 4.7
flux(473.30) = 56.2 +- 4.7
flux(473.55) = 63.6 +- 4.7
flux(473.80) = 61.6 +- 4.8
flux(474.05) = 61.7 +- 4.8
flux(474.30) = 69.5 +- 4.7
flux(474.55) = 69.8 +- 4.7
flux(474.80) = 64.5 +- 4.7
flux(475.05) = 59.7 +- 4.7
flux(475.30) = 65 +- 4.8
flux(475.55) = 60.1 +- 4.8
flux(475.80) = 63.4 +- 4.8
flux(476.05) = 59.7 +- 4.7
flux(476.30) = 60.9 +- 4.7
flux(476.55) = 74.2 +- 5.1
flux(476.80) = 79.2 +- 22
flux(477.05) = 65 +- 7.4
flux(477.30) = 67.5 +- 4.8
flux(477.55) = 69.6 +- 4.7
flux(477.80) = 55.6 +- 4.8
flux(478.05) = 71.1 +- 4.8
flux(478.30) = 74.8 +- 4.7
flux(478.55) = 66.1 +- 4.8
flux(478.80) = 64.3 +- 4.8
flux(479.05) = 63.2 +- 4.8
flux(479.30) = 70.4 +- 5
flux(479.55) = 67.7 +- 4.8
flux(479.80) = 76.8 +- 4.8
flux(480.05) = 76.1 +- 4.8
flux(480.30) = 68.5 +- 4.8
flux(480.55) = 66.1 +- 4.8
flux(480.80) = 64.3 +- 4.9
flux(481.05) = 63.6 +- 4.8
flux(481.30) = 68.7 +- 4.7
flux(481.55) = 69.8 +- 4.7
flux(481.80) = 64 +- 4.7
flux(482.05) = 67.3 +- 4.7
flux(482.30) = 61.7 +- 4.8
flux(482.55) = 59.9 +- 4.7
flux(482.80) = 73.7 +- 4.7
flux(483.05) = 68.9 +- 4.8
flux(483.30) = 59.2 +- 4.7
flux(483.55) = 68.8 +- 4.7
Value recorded 1.31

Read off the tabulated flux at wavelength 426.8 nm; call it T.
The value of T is 37.5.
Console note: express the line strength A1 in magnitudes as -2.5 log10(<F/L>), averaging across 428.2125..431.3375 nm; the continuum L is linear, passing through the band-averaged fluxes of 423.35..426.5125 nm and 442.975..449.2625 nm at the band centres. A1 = 0.241 mag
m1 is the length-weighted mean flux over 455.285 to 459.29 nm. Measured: 64.3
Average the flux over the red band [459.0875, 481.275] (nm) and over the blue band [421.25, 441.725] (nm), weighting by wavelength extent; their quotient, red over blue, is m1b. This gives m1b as 1.40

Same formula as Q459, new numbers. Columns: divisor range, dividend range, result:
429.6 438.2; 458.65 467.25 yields 1.50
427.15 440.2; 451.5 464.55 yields 1.49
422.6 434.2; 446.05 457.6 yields 1.54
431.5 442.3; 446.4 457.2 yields 1.23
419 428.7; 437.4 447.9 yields 1.35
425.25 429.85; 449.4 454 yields 1.61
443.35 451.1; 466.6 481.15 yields 1.32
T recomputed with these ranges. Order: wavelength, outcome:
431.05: 35.5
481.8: 64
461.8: 70.2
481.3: 68.7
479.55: 67.7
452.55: 60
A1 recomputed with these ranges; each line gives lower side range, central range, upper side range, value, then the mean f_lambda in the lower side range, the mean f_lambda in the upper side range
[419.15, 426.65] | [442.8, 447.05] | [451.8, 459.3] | 0.04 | 43.8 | 61.5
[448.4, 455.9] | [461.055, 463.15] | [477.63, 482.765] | -0.11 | 58.7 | 67.1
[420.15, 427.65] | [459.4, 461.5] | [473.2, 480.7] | -0.06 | 43.6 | 66.4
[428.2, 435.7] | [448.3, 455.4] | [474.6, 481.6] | -0.08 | 45.1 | 67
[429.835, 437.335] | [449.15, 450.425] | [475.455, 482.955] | -0.04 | 48.4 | 67.1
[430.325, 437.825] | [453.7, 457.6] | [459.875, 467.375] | -0.05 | 49.5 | 63.6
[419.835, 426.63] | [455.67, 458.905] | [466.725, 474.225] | -0.11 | 43.9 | 63.2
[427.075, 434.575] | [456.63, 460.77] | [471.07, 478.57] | -0.11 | 43.2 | 65.6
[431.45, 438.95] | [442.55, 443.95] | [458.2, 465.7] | -0.03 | 51.3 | 64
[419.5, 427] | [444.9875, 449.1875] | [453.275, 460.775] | 0.04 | 43.6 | 62.2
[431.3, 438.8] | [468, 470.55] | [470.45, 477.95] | 0.02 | 51.2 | 65.1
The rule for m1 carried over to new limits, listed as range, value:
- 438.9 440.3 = 51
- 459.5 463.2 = 65.5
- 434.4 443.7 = 52.4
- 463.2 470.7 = 62.1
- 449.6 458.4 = 61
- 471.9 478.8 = 65.6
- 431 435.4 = 50.3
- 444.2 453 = 56.5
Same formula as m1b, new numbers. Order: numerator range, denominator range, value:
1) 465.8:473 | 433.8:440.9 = 1.24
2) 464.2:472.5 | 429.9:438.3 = 1.31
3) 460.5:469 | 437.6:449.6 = 1.20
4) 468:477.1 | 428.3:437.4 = 1.37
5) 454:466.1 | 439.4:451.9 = 1.16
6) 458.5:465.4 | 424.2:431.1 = 1.62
